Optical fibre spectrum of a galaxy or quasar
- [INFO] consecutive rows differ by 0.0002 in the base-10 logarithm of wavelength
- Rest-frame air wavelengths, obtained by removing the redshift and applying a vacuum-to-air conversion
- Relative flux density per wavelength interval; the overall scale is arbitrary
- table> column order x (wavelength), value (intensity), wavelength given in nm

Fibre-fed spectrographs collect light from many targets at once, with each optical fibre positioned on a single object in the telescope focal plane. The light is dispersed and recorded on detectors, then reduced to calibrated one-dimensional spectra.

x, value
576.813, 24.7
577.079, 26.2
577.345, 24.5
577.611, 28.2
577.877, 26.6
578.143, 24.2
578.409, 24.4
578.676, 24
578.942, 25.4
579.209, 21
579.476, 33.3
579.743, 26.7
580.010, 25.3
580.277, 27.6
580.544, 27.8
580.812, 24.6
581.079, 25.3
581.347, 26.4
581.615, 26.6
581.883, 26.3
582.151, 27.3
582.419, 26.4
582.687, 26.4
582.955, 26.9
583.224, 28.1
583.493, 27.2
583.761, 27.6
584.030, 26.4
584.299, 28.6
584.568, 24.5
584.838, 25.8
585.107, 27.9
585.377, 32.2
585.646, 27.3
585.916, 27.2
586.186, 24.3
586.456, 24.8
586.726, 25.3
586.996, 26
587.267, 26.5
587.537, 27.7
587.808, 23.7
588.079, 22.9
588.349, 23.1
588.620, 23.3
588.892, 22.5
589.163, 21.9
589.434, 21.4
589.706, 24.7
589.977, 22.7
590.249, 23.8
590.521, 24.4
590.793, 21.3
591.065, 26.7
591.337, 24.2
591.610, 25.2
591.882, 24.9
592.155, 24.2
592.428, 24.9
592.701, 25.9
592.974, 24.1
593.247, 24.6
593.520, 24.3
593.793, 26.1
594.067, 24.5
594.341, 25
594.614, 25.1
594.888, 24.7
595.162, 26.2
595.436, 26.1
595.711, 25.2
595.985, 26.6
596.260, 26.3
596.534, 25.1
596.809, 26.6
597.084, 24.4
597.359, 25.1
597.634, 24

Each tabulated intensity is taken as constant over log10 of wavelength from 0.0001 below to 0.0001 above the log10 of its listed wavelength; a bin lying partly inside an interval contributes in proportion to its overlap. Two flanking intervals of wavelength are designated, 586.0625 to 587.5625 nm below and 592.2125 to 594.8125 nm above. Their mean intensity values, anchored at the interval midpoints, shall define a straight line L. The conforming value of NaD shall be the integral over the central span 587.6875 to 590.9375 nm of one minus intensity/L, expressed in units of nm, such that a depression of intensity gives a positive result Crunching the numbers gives 0.31 nm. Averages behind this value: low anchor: 25.6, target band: 23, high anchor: 24.9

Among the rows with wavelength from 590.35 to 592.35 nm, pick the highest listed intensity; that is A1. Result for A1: 26.7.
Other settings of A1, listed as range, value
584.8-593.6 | 32.2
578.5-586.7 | 33.3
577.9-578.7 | 24.4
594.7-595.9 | 26.2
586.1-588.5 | 27.7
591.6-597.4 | 26.6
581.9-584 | 28.1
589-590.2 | 24.7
